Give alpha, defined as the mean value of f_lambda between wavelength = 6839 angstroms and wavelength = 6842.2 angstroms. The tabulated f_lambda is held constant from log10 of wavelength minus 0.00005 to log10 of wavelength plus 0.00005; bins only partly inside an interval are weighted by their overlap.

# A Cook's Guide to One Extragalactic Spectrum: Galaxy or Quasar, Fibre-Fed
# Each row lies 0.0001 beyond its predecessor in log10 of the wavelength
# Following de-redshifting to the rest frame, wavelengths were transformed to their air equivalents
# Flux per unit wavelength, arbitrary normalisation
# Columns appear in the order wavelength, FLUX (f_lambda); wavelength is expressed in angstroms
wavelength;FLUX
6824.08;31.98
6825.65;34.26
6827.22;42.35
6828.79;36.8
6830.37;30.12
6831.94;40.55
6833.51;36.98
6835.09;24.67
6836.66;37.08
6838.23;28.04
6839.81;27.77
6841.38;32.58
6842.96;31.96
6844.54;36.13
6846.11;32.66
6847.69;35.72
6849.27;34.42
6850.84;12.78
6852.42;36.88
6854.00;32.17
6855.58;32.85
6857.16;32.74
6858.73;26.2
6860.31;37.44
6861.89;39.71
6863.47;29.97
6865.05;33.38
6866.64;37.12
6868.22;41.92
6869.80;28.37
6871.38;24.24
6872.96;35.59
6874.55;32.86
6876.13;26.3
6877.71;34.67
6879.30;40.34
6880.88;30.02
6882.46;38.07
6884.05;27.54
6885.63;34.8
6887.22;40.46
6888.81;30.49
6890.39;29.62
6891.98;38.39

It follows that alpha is 30.1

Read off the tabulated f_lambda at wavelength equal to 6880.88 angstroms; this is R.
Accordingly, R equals 30.02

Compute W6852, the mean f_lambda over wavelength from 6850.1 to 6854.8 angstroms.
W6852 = 27.4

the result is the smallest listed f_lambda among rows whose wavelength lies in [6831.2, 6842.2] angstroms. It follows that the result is 24.67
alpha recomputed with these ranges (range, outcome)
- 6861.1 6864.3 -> 34.8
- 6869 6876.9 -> 29.5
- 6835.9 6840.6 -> 31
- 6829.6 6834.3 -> 35.9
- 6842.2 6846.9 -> 33.6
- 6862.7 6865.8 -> 31.7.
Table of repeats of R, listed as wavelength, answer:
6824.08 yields 31.98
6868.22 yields 41.92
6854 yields 32.17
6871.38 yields 24.24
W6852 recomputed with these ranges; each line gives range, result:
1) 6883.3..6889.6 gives 33.4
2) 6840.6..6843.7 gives 32.2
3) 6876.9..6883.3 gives 35.7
